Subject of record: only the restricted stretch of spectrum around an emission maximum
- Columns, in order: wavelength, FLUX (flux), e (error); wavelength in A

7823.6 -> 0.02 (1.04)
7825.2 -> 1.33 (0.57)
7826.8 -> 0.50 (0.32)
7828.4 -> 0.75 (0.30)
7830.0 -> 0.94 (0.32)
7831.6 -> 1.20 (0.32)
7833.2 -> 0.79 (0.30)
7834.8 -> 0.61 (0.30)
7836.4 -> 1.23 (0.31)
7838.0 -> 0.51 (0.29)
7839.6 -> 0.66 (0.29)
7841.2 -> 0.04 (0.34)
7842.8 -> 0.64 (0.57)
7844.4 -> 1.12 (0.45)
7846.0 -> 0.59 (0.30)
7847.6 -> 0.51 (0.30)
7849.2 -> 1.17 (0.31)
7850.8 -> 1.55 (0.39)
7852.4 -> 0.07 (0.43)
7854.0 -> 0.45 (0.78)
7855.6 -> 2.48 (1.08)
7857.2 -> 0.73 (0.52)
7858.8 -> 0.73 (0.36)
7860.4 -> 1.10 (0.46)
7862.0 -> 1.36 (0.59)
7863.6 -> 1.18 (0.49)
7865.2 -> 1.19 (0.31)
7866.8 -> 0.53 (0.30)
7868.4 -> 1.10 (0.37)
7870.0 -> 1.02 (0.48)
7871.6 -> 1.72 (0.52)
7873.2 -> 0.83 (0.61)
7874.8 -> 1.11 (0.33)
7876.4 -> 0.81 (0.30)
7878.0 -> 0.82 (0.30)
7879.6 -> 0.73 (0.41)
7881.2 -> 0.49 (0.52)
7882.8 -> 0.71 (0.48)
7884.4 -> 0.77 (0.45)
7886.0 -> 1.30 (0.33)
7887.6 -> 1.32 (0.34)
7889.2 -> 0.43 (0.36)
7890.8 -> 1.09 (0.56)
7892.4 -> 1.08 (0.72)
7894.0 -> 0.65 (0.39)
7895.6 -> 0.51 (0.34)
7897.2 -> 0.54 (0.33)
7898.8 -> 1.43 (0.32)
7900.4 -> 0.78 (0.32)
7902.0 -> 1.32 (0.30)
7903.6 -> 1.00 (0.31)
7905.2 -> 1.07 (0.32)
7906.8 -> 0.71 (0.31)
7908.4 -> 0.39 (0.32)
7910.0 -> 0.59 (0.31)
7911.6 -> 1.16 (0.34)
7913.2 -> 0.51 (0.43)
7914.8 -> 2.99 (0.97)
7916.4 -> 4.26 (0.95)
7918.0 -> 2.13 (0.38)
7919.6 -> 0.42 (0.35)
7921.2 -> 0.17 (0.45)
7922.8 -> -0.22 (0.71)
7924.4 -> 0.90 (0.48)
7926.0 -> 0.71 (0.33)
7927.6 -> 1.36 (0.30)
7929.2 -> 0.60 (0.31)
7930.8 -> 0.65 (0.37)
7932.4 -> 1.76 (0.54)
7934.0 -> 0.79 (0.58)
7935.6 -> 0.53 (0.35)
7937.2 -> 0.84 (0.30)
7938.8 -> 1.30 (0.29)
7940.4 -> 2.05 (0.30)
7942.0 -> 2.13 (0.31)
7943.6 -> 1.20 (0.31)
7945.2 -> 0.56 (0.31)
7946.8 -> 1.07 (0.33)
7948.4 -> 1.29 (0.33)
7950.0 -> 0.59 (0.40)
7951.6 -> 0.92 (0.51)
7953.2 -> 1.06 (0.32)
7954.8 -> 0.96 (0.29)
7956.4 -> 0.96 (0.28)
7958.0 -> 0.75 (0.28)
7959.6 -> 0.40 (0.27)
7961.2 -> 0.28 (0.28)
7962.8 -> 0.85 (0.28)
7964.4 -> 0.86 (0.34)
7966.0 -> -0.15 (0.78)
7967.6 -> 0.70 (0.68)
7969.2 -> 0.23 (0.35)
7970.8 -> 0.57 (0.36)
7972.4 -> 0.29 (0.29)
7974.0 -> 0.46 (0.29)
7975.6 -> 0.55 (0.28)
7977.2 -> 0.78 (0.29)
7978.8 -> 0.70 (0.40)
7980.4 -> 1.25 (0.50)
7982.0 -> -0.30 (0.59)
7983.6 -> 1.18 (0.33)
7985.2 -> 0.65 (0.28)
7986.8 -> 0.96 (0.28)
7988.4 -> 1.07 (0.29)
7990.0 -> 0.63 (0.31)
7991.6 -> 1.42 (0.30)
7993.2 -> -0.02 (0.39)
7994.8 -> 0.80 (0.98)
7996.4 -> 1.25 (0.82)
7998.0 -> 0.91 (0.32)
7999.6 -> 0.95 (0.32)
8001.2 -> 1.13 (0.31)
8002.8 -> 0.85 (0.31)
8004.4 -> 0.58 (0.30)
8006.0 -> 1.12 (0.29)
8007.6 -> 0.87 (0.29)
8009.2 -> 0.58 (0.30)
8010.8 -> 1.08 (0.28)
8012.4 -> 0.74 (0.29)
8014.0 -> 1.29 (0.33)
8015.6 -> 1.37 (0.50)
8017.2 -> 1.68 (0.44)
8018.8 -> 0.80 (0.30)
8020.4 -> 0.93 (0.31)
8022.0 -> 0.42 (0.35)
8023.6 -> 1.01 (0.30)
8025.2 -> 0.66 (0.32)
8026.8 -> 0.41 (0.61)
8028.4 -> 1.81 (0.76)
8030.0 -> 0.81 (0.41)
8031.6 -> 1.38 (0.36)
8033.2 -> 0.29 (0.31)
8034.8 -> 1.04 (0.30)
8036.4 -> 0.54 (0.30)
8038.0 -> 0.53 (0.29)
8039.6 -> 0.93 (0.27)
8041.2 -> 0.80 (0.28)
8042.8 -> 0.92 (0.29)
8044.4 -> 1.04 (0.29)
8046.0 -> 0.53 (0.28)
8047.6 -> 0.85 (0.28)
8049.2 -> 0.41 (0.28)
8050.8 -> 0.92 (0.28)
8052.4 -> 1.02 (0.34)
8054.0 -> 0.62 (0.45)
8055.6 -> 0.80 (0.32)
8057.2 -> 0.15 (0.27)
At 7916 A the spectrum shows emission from H-alpha 6563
